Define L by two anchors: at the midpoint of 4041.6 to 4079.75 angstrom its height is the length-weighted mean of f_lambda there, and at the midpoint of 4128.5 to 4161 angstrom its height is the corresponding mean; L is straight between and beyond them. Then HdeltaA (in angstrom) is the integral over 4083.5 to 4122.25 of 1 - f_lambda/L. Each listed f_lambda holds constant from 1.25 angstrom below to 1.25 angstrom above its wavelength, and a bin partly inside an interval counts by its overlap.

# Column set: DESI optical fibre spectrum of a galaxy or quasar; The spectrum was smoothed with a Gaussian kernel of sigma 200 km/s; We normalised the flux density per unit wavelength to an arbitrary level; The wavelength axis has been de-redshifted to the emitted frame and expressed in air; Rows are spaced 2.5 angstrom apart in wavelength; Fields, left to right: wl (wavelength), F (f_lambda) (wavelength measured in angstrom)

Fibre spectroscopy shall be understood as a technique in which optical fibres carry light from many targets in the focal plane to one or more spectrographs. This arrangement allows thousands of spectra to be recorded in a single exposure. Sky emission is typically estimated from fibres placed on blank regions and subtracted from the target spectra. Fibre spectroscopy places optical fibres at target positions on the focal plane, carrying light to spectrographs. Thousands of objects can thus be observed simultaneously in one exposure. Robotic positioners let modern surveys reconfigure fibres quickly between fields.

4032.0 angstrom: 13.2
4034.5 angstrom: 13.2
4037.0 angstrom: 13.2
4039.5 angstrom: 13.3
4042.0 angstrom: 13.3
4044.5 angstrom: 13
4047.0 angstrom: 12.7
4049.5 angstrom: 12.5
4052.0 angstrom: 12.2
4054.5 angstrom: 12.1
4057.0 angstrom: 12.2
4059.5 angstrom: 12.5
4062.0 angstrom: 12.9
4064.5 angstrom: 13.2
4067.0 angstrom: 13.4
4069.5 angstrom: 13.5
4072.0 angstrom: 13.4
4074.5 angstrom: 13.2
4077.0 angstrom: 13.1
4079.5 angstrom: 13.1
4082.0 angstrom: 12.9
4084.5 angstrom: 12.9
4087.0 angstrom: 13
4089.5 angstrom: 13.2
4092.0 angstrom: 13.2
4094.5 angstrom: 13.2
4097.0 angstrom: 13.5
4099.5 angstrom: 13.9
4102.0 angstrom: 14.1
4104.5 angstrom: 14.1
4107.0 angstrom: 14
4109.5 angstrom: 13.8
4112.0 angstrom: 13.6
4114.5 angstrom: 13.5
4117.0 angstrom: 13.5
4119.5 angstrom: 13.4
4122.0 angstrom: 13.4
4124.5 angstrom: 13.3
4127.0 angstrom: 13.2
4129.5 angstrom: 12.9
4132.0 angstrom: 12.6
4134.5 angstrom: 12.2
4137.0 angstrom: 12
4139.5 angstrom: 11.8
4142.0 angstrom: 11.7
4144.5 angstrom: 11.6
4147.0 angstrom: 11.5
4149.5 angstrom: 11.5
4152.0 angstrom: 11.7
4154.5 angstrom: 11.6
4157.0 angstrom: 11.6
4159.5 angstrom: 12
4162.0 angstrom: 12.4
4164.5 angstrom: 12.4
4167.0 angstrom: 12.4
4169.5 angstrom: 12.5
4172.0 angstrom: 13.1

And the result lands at -3.6 angstrom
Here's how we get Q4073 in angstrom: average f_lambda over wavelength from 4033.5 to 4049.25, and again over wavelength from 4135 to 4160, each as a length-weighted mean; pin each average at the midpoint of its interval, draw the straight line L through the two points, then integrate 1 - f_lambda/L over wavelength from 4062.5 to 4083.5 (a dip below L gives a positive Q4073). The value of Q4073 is -0.90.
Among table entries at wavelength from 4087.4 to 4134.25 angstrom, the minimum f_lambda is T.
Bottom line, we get 12.6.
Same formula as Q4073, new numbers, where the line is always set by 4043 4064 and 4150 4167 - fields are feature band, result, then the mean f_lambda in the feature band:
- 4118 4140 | -1.21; 12.8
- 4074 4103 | -2.16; 13.3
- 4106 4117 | -1.32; 13.7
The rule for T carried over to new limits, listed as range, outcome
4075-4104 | 12.9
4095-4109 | 13.5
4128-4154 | 11.5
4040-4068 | 12.1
